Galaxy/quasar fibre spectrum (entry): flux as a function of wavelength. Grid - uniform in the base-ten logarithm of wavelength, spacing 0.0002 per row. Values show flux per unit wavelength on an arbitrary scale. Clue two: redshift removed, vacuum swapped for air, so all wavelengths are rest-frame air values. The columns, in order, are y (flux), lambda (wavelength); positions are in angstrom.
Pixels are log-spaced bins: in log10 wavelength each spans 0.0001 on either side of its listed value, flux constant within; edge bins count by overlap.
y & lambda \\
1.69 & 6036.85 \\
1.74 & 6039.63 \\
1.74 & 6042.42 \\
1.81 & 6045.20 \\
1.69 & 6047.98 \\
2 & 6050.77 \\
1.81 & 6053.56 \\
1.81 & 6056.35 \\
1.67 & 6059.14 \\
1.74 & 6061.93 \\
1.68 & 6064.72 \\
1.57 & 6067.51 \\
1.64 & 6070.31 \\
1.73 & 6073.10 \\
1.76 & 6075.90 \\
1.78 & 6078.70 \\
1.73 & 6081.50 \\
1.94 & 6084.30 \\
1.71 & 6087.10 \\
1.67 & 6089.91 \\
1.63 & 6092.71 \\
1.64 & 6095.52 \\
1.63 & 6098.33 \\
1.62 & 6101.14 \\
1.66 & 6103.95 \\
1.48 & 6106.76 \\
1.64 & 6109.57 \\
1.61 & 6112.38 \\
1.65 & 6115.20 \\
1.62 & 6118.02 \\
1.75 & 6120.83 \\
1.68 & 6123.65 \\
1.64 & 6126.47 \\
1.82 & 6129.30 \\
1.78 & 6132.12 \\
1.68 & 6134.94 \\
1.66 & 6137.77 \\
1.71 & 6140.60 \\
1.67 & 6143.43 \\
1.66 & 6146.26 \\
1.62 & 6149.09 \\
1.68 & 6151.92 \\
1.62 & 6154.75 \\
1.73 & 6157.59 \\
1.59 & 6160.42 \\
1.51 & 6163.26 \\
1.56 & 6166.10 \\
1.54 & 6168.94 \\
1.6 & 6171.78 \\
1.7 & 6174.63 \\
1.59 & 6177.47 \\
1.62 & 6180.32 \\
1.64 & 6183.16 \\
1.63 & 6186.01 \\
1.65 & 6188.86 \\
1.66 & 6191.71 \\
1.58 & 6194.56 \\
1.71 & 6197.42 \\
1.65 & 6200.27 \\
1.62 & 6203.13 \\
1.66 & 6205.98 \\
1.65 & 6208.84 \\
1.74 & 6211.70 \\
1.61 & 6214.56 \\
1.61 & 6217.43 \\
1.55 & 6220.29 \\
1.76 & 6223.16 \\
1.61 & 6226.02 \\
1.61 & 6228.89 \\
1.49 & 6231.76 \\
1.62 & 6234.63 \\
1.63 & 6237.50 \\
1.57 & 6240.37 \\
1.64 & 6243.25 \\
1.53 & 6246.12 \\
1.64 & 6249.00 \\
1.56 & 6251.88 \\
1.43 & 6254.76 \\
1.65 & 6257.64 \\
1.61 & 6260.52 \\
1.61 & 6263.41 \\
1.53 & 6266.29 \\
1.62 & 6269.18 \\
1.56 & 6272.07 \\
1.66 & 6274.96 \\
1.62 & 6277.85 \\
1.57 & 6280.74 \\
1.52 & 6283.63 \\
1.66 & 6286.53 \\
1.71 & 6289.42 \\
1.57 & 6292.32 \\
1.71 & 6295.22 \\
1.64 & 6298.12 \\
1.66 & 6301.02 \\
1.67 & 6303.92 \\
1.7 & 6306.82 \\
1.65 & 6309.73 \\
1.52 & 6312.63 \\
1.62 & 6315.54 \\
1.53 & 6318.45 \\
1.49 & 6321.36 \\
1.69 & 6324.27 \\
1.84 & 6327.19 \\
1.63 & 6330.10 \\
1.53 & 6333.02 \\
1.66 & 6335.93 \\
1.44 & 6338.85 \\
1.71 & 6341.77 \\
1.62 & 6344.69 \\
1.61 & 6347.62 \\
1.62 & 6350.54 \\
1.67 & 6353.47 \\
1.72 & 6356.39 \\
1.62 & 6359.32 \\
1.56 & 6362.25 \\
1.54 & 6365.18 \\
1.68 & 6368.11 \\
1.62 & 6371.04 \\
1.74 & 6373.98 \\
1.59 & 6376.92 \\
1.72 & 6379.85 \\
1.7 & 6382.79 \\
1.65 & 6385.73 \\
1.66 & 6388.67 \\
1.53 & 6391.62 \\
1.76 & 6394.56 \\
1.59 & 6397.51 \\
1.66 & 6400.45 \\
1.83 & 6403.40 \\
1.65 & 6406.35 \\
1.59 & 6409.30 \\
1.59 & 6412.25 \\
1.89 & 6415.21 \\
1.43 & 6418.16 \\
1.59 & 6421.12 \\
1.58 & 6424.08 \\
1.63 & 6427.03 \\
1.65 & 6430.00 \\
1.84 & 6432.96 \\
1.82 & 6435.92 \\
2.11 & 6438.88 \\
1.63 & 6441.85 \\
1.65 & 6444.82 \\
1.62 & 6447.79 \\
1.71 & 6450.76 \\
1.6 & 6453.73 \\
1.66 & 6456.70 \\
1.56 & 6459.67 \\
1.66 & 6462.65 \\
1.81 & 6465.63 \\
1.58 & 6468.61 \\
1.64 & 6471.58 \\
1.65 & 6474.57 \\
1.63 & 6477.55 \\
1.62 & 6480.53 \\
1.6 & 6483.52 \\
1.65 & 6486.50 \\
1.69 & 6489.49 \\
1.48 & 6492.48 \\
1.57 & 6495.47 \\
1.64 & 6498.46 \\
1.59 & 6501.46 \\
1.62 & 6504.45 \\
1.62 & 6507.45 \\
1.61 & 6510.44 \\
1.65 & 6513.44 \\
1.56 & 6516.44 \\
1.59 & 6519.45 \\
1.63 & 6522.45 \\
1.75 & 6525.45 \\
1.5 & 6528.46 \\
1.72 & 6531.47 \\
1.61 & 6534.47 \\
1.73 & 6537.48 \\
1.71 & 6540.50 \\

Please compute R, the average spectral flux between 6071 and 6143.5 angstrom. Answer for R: 1.69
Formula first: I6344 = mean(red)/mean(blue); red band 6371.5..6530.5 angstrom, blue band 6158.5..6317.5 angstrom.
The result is 1.02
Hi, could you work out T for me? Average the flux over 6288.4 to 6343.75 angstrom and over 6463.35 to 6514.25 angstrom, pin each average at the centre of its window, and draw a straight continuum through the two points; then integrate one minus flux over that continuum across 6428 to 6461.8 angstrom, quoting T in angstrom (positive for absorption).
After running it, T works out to -1.7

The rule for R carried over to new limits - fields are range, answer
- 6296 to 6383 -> 1.63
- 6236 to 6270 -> 1.58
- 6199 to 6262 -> 1.61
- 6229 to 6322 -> 1.6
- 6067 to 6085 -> 1.74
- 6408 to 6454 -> 1.69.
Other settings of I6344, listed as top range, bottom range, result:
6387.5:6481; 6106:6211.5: 1.01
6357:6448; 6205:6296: 1.04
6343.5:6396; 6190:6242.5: 1.01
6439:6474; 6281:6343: 1.02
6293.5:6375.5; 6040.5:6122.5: 0.96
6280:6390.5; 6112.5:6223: 0.99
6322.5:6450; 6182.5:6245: 1.02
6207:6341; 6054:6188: 0.97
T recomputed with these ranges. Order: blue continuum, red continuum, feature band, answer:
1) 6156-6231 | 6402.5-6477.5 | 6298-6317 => 0.2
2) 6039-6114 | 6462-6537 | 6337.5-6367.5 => 0.8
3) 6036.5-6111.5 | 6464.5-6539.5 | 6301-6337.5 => 0.8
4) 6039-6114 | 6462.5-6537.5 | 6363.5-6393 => 0.2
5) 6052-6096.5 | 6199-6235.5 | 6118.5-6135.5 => -0.3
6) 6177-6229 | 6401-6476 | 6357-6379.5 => 0.5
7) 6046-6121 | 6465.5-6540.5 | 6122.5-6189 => 1.5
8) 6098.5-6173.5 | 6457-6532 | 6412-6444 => -1.6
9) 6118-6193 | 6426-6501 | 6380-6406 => -0.2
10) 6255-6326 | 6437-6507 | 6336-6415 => -0.7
